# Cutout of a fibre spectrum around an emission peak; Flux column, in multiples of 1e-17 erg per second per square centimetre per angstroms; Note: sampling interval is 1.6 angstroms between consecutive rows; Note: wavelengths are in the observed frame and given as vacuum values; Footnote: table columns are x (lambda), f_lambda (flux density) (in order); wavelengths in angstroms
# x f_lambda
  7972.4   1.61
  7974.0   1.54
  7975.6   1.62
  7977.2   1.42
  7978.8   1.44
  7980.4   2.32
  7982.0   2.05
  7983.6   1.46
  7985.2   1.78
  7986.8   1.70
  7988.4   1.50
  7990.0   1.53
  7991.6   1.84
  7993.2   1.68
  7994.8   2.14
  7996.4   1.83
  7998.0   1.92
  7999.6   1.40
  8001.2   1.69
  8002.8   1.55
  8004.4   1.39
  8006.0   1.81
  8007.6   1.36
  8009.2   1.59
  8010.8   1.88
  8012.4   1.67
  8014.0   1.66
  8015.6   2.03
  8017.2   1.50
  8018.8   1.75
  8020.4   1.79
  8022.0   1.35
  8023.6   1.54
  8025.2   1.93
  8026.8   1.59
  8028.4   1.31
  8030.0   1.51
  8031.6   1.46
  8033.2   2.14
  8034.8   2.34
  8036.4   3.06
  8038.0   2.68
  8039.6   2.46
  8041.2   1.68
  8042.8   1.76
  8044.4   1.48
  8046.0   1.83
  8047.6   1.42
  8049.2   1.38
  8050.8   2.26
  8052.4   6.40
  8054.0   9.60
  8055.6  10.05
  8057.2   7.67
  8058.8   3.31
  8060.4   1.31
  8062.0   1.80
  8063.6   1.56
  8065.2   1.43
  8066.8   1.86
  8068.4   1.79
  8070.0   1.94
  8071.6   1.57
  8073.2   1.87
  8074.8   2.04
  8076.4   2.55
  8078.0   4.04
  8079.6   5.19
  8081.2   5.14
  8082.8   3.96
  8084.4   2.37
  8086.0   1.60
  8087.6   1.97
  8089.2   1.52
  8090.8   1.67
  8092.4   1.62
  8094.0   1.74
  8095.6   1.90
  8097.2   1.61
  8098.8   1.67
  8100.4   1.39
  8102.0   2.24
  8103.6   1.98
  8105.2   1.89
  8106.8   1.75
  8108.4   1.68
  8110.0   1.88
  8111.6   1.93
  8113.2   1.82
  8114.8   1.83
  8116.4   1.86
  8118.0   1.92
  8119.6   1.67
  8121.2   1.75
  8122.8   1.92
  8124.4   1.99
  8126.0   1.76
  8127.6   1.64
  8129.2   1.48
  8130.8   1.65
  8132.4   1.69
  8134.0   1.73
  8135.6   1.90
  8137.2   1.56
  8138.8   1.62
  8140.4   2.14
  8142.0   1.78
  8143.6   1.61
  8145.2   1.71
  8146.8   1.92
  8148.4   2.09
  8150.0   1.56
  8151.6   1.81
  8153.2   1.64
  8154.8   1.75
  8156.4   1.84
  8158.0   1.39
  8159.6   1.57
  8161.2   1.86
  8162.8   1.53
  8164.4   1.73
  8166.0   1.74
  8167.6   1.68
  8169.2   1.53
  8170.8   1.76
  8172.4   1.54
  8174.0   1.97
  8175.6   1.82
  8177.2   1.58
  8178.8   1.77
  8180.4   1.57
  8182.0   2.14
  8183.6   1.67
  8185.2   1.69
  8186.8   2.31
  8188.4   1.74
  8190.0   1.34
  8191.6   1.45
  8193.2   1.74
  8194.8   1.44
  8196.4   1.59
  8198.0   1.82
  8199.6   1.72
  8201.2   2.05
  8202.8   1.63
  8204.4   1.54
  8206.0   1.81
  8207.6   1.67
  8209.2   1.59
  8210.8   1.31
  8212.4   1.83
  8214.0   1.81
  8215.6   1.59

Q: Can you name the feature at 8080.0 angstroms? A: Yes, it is [N II]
